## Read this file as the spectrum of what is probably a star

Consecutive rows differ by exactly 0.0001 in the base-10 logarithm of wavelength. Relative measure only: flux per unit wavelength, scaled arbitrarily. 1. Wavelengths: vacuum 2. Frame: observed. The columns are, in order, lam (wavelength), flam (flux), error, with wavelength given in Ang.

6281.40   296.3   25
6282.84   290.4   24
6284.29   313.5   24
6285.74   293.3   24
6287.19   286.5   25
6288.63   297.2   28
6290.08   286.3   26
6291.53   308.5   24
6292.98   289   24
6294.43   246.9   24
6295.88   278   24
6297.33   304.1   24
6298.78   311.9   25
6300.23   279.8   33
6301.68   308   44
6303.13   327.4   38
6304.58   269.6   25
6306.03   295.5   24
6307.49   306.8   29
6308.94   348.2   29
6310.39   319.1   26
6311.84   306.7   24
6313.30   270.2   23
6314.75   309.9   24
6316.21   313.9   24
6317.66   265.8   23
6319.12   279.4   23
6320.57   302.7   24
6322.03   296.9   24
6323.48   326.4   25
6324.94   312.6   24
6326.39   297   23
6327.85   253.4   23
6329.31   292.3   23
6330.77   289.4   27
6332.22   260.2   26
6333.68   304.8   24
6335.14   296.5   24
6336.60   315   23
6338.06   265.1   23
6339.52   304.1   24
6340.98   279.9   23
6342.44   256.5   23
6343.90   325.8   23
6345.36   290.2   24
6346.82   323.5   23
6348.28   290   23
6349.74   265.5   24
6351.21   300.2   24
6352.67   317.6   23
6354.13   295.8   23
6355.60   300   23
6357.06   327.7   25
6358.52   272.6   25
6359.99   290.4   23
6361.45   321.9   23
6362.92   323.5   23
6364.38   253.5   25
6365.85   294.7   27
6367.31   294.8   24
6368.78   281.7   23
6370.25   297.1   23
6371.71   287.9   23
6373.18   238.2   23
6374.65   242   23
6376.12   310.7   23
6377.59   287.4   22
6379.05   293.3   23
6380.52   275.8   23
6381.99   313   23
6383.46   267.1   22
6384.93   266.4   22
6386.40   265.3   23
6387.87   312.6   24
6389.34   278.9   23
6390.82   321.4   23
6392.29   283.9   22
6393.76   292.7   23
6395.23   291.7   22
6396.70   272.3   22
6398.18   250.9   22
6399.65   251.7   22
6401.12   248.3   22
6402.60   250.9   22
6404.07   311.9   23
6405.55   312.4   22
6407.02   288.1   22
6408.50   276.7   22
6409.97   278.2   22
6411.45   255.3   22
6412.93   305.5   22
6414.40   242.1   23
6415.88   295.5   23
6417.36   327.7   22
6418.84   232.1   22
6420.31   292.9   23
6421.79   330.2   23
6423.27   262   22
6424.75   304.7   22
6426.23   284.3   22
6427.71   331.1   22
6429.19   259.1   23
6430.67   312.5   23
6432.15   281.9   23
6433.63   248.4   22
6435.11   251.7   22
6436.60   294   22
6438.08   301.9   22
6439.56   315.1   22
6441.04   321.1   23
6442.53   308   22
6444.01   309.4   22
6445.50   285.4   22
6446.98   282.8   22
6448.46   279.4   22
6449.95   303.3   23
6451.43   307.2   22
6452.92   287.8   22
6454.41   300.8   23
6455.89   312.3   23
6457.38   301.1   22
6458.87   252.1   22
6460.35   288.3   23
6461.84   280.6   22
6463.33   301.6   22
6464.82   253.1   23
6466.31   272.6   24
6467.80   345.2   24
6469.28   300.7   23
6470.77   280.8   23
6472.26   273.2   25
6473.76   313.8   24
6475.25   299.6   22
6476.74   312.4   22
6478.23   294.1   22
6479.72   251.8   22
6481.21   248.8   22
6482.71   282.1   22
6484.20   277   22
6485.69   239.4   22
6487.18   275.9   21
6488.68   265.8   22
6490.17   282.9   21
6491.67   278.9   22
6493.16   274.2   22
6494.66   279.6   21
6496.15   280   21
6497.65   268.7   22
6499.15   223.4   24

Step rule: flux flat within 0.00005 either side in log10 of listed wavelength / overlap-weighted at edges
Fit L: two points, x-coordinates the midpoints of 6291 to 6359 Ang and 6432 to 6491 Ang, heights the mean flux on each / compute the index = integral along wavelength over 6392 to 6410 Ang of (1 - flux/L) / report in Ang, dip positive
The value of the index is 0.8 Ang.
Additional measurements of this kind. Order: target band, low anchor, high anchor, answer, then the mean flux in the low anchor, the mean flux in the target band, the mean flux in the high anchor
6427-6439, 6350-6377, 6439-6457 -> 0.6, 291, 285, 301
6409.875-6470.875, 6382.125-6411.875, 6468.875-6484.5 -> -1.7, 280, 290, 285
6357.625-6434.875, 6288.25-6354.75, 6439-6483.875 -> 2.5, 295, 284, 292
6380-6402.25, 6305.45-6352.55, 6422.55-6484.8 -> 1.1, 296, 279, 290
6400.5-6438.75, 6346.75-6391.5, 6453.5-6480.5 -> 0.9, 290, 284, 291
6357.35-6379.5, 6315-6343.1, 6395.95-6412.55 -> -0.4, 290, 287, 273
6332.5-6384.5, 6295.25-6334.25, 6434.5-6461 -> 1.0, 297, 291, 295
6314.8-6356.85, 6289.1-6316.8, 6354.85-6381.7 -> -0.1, 299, 294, 289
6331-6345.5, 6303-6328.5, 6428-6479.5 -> 0.4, 300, 290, 292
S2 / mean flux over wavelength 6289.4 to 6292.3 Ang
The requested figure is 297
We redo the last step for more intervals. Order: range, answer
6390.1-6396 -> 298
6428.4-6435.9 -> 271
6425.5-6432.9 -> 294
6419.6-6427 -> 295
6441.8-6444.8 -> 308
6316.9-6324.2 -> 295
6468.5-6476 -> 294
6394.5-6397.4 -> 282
